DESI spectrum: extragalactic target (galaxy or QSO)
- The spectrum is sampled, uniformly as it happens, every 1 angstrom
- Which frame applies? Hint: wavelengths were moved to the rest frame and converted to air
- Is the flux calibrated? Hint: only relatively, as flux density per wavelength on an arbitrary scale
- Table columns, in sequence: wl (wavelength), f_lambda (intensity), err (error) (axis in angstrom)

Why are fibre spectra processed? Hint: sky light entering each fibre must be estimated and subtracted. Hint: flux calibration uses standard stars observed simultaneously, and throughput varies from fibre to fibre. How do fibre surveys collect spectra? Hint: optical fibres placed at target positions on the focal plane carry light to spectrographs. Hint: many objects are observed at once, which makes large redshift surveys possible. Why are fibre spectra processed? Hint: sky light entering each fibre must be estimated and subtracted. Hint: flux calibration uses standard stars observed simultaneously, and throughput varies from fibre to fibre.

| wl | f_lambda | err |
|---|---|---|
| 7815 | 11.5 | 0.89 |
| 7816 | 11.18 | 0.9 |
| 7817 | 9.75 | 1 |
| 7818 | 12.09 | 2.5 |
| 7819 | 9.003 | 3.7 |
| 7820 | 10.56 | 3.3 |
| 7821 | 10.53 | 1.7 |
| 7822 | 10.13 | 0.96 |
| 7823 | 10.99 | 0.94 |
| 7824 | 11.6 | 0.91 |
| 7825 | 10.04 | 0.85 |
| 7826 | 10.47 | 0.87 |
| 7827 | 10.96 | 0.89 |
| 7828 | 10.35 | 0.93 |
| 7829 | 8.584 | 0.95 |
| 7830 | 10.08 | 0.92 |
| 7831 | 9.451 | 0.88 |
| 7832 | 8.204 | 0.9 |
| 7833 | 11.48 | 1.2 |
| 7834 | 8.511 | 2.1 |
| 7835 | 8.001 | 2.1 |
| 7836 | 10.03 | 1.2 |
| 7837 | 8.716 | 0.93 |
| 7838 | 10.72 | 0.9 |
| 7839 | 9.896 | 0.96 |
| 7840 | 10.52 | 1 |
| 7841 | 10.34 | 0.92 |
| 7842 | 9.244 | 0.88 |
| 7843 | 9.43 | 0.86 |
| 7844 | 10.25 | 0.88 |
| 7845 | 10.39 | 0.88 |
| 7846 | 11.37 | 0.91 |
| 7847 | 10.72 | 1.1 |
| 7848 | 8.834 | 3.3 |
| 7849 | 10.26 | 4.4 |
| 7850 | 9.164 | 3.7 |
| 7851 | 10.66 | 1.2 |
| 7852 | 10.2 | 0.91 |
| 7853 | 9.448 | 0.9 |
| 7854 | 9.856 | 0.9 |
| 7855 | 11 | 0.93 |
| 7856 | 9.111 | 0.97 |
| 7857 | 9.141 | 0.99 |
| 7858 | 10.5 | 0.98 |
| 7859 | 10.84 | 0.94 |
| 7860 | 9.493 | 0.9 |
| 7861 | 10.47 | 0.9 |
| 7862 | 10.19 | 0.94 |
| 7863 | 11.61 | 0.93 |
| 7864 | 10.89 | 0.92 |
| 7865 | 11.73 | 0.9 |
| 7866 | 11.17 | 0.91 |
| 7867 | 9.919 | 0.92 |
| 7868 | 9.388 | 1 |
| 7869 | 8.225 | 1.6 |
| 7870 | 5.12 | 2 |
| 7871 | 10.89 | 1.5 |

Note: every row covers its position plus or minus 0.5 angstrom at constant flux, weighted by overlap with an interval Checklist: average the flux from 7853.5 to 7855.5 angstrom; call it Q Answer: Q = 10.4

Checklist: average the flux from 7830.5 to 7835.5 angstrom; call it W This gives 9.13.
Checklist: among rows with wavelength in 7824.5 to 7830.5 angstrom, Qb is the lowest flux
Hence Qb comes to 8.584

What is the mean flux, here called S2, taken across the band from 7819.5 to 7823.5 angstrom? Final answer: 10.6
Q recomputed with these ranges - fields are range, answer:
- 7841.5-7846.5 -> 10.1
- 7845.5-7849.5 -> 10.3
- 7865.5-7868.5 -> 10.2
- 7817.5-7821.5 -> 10.5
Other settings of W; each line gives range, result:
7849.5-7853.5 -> 9.87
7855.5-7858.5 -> 9.58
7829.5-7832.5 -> 9.24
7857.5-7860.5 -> 10.3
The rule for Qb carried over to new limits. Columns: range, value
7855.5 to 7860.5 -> 9.111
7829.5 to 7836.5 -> 8.001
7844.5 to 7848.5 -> 8.834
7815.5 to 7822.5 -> 9.003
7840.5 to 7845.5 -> 9.244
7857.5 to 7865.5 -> 9.493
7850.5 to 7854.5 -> 9.448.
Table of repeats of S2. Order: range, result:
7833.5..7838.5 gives 9.2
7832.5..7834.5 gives 10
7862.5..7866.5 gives 11.3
